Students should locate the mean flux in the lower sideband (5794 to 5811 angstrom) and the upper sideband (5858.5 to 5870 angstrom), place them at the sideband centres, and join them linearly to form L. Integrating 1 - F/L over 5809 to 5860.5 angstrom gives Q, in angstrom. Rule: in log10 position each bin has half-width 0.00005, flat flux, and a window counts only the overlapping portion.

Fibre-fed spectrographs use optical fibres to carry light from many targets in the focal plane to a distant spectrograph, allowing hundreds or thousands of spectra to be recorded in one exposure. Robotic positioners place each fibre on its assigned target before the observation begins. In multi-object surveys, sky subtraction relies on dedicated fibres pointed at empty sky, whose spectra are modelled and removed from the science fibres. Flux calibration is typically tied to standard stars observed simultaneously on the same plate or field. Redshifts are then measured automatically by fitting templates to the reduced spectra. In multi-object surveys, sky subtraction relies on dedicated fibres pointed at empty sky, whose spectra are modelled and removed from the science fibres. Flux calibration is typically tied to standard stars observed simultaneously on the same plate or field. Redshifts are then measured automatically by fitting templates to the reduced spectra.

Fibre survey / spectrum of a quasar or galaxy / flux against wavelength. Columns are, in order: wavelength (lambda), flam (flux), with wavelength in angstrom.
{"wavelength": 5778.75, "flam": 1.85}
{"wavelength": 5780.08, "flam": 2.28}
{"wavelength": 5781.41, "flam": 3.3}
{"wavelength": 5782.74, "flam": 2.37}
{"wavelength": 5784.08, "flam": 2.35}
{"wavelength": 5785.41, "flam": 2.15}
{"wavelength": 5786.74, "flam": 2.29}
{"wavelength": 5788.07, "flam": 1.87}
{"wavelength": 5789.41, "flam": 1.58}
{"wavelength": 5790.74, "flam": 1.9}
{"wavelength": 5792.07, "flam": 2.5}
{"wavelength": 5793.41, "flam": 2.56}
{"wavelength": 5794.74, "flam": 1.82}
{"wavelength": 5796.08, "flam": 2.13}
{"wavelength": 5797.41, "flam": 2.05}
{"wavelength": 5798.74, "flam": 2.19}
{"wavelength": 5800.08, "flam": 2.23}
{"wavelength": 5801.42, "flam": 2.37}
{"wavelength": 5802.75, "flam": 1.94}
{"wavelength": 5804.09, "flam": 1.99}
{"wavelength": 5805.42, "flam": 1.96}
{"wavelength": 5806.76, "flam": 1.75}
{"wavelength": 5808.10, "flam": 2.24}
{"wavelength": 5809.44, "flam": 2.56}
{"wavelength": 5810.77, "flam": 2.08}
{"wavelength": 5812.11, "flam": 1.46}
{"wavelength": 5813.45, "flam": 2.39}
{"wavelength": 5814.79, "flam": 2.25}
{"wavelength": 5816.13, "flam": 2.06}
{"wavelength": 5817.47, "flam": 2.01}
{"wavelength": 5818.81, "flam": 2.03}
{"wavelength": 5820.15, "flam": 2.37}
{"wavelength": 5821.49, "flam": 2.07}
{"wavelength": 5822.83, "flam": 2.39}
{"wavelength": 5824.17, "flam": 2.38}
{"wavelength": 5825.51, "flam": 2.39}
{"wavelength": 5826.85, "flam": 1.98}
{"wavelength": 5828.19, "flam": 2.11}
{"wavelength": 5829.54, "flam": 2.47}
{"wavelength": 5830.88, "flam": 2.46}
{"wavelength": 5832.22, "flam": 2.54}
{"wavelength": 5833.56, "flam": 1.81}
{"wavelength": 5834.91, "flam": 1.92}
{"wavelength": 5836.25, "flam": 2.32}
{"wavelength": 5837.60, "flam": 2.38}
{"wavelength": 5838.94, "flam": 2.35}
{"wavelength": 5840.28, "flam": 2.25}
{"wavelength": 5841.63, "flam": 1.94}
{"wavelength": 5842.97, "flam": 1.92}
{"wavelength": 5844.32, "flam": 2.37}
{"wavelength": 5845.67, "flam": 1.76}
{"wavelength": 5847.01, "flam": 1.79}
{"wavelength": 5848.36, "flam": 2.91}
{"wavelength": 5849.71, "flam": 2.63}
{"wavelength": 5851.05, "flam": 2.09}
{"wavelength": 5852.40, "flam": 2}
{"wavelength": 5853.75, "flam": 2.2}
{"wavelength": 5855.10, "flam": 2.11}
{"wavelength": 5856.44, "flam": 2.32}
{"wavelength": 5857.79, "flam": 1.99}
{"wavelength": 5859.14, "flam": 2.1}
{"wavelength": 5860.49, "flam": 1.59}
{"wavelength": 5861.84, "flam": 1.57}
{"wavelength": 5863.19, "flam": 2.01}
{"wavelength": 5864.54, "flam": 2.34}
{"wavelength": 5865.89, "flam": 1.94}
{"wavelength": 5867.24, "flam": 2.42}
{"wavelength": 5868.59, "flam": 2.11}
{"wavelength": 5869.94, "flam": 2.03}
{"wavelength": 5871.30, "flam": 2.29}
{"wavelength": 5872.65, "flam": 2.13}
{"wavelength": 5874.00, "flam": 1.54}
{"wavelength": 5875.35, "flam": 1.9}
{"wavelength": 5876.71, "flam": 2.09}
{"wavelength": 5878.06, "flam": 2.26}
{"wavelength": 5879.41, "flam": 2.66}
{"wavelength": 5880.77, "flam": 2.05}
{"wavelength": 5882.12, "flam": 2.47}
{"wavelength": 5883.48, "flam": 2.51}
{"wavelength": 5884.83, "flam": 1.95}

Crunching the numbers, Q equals -3.1 angstrom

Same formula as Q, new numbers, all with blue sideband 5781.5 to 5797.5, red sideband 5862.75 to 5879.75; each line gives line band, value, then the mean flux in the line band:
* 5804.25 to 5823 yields 0.5 angstrom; 2.11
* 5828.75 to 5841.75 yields -0.7 angstrom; 2.25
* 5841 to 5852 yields -0.2 angstrom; 2.17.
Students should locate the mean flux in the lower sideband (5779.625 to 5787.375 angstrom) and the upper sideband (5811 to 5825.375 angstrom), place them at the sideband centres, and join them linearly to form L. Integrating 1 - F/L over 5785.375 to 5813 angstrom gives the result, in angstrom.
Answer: 2.9 angstrom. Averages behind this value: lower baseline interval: 2.46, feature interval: 2.08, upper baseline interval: 2.15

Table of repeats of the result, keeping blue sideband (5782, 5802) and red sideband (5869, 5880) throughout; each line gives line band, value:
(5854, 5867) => 0.61 angstrom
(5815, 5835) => -0.65 angstrom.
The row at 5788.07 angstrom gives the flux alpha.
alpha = 1.87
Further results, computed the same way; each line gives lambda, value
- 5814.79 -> 2.25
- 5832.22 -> 2.54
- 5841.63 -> 1.94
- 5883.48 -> 2.51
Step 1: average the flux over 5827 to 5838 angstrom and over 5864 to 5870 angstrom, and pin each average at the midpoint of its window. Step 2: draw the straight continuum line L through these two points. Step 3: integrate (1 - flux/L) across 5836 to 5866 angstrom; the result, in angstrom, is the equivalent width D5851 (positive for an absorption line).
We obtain 1.08 angstrom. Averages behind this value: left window 2.23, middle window 2.13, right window 2.18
